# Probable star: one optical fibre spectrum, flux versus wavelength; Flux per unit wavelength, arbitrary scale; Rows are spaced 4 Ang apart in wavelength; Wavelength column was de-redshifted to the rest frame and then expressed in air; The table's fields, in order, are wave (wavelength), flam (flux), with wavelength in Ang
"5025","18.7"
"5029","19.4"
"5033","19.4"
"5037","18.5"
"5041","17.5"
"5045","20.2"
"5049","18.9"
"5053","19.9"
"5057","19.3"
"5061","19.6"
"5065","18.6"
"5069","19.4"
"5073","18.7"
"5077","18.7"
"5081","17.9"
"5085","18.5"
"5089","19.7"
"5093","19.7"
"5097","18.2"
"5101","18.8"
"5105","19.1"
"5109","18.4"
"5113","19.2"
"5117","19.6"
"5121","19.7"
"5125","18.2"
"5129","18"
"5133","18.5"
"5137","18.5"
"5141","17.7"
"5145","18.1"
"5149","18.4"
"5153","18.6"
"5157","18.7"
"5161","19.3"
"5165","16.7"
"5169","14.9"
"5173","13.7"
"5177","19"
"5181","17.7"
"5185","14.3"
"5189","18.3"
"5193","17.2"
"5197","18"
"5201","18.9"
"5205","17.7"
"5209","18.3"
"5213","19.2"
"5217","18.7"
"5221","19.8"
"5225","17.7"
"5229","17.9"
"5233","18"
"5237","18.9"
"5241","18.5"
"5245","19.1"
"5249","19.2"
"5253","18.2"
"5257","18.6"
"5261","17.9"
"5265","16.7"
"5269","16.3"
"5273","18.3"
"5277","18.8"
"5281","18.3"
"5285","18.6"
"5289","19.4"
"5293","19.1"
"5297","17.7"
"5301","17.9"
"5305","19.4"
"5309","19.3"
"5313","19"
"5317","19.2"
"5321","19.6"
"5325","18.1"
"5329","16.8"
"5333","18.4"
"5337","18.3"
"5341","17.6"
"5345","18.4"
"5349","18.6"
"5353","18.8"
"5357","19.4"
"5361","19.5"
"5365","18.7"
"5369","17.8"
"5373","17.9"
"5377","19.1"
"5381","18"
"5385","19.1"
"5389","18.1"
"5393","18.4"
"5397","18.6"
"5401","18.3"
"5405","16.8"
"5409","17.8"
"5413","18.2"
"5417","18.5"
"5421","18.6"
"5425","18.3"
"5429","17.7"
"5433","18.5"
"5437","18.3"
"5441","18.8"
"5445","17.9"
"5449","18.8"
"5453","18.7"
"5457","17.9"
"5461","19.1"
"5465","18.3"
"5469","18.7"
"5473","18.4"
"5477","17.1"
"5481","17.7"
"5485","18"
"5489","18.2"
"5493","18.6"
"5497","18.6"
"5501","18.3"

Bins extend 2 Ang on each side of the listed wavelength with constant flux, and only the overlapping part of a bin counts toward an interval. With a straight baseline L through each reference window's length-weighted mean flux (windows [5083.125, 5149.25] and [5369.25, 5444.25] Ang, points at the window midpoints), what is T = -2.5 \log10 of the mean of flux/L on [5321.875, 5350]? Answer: 0.02 mag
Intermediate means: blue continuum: 18.7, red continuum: 18.3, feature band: 18.1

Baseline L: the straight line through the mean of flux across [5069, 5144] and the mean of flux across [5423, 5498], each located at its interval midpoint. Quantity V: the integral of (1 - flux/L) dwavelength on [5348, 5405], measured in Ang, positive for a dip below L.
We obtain -0.4 Ang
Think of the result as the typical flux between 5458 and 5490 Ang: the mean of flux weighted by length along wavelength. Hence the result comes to 18.2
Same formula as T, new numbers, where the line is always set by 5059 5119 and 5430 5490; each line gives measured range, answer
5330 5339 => 0.02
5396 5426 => 0.02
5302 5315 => -0.03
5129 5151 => 0.04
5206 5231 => 0.01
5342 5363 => -0.02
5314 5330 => 0.00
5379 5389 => 0.00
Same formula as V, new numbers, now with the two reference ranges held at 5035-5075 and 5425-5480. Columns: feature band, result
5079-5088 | 0.30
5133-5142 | 0.32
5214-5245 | 0.28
